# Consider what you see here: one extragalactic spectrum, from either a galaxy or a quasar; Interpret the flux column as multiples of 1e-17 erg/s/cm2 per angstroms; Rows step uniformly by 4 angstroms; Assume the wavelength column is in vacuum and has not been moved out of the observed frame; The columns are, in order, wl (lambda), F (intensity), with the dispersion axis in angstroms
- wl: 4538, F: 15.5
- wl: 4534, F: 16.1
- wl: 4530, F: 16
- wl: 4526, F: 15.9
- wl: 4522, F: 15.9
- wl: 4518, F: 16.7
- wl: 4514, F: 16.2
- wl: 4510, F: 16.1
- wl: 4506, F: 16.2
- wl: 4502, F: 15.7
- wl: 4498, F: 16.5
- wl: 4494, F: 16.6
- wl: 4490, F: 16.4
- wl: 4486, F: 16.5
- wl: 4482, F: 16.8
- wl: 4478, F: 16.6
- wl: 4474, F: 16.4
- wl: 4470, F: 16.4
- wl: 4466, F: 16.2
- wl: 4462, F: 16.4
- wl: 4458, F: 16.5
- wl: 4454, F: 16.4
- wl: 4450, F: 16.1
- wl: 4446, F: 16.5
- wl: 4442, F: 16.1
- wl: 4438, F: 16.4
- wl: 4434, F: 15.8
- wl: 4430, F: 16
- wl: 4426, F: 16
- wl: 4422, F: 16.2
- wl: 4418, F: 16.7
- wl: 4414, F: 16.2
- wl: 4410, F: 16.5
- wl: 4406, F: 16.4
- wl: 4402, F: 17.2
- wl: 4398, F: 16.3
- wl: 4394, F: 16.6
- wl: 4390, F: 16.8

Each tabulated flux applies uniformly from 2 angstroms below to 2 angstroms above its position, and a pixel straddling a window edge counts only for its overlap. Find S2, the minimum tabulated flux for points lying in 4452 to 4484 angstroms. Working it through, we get 16.2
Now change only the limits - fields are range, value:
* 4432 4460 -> 15.8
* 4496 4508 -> 15.7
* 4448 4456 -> 16.1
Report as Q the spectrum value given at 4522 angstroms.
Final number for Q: 15.9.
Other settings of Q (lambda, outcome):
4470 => 16.4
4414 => 16.2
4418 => 16.7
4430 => 16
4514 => 16.2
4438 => 16.4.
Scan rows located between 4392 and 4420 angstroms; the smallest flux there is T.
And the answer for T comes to 16.2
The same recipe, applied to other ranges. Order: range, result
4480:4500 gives 16.4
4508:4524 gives 15.9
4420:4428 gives 16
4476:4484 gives 16.6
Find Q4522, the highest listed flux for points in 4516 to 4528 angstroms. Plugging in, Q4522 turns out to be 16.7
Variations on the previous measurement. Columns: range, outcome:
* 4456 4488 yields 16.8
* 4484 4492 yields 16.5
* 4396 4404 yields 17.2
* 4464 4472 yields 16.4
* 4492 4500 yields 16.6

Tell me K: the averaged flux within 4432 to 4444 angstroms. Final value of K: 16.1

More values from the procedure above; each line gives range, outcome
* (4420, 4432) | 16.1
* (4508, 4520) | 16.3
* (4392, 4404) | 16.7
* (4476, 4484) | 16.7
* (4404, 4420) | 16.4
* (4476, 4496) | 16.6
